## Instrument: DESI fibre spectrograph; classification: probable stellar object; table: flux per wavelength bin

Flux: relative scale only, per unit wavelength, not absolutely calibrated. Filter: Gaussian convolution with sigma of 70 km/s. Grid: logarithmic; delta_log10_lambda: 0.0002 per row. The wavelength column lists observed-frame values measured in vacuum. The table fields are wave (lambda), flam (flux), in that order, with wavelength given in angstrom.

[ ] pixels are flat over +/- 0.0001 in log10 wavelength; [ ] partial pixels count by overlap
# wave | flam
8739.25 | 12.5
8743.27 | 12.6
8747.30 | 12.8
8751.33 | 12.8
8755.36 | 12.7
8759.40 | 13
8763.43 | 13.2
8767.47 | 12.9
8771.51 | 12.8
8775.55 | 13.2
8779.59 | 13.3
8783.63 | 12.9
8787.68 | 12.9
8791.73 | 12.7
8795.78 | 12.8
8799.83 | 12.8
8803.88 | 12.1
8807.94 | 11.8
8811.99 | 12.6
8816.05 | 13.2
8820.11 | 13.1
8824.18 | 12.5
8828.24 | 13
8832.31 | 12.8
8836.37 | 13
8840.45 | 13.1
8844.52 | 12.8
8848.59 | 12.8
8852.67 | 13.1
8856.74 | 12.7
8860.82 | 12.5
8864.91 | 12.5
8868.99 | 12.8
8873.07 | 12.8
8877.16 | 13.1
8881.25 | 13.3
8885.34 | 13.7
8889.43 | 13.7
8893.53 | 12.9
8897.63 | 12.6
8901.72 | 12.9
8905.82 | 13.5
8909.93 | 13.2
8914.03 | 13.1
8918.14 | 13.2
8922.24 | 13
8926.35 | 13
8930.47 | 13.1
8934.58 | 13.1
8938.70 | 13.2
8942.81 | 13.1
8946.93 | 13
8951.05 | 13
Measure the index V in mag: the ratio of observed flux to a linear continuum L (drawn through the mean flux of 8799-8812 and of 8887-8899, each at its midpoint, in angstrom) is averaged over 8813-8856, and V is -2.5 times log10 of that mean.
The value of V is -0.03 mag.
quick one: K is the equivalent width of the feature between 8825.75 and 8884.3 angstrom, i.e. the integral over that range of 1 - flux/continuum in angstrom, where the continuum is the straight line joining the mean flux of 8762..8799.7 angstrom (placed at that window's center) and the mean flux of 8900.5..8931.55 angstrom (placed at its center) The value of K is 0.7 angstrom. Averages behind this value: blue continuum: 13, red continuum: 13.1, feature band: 12.9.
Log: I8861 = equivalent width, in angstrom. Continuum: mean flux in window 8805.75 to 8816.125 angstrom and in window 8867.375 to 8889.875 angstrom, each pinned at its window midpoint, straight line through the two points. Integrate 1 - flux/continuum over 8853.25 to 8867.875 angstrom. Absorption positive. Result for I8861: 0.41 angstrom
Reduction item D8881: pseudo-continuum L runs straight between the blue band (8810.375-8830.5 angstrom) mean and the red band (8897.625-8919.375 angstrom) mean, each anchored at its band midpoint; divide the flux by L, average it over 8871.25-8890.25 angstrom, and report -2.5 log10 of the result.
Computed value -0.02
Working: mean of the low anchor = 12.9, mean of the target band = 13.3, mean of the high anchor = 13.1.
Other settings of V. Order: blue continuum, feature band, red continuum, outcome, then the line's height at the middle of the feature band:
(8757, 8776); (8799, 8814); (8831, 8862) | 0.05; 12.9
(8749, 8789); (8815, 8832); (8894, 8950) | 0.01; 13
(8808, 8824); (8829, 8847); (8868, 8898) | 0.00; 12.9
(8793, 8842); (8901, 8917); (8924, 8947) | -0.02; 13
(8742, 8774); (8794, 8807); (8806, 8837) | 0.02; 12.8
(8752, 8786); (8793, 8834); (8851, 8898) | 0.03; 13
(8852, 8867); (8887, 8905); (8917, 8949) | -0.02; 12.9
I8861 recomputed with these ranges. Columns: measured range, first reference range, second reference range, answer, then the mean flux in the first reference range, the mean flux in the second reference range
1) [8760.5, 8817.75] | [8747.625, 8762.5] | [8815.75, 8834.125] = 0.3 angstrom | 12.9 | 12.9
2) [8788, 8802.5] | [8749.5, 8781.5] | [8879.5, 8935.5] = 0.3 angstrom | 13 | 13.2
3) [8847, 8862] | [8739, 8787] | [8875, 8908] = 0.4 angstrom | 12.9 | 13.2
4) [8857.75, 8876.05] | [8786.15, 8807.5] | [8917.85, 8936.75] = 0.2 angstrom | 12.6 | 13.1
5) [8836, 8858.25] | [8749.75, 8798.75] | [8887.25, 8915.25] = 0.2 angstrom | 12.9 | 13.1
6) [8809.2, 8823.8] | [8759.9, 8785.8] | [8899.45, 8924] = 0.3 angstrom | 13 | 13.2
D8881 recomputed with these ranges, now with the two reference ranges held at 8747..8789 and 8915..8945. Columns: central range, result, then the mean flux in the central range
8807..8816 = 0.04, 12.5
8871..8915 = -0.01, 13.2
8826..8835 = 0.01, 12.9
